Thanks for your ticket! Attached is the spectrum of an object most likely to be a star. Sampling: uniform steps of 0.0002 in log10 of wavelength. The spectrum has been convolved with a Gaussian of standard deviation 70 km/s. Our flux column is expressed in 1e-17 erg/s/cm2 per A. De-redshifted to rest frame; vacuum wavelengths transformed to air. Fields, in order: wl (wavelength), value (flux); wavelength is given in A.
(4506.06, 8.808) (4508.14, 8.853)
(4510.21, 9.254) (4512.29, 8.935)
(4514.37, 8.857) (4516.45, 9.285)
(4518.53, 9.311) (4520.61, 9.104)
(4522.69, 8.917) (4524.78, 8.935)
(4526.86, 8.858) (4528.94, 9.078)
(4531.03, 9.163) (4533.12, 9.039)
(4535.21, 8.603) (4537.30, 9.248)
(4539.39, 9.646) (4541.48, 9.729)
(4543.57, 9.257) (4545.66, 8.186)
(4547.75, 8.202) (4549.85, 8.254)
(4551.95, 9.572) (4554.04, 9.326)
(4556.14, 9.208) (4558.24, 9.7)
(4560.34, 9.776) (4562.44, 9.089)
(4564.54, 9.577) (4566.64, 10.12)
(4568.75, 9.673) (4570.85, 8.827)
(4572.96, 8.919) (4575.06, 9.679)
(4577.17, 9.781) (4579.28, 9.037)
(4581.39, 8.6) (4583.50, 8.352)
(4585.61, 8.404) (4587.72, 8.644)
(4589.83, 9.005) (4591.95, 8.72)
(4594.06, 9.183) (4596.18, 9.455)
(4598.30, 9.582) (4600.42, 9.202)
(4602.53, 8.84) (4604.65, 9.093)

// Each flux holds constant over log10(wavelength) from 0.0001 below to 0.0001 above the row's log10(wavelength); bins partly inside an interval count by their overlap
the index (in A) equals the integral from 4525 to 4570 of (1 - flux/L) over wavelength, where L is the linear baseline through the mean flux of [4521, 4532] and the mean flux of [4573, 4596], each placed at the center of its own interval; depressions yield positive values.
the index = -1.1 A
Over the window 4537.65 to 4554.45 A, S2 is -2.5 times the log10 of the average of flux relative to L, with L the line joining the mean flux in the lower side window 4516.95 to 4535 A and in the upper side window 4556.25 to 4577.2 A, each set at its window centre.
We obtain 0.03 mag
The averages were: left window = 9.04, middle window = 9.02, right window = 9.49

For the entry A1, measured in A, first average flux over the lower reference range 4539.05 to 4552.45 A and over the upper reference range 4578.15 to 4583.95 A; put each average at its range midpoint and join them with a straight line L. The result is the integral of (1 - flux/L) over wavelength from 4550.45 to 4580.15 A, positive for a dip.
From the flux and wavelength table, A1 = -2.1 A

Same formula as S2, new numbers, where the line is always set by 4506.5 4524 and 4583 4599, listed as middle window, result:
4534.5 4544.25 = -0.037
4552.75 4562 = -0.059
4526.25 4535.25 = 0.005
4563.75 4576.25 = -0.060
